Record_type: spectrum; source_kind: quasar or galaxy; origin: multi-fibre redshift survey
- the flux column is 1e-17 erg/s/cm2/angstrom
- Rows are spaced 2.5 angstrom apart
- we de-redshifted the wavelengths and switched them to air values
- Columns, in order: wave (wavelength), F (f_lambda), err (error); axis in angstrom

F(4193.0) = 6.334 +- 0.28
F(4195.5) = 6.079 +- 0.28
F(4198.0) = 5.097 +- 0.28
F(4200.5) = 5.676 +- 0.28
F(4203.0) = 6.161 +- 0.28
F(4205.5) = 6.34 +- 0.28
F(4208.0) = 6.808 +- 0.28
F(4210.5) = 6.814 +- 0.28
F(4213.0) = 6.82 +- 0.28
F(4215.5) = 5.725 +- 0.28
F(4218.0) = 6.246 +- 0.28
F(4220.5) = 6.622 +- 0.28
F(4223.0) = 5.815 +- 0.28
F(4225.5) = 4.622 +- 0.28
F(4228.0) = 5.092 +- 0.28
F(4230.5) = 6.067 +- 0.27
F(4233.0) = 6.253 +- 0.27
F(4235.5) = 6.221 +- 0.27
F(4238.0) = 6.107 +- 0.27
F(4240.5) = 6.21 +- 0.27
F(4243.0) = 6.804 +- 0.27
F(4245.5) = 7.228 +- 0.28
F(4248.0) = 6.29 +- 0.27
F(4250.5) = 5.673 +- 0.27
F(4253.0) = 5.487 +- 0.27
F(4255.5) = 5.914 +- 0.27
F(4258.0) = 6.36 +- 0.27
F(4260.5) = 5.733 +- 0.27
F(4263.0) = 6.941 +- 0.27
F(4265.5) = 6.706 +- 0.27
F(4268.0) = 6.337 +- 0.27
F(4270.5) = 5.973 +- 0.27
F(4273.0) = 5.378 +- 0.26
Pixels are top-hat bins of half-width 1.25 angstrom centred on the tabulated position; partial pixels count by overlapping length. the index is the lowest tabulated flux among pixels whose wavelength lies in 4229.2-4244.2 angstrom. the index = 6.067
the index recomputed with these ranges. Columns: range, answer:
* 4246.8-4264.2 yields 5.487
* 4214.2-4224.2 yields 5.725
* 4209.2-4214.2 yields 6.814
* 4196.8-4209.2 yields 5.097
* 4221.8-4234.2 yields 4.622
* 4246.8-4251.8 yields 5.673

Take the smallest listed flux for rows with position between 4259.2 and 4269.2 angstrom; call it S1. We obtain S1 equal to 5.733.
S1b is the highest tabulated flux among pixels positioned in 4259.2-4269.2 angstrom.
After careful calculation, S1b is 6.941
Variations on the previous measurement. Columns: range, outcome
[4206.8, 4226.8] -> 6.82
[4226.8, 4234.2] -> 6.253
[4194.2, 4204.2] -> 6.161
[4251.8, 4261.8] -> 6.36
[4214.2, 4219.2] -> 6.246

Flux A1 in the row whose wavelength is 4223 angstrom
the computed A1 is 5.815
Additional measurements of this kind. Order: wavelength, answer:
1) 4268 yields 6.337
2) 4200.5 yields 5.676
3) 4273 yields 5.378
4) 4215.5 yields 5.725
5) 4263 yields 6.941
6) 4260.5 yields 5.733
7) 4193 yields 6.334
